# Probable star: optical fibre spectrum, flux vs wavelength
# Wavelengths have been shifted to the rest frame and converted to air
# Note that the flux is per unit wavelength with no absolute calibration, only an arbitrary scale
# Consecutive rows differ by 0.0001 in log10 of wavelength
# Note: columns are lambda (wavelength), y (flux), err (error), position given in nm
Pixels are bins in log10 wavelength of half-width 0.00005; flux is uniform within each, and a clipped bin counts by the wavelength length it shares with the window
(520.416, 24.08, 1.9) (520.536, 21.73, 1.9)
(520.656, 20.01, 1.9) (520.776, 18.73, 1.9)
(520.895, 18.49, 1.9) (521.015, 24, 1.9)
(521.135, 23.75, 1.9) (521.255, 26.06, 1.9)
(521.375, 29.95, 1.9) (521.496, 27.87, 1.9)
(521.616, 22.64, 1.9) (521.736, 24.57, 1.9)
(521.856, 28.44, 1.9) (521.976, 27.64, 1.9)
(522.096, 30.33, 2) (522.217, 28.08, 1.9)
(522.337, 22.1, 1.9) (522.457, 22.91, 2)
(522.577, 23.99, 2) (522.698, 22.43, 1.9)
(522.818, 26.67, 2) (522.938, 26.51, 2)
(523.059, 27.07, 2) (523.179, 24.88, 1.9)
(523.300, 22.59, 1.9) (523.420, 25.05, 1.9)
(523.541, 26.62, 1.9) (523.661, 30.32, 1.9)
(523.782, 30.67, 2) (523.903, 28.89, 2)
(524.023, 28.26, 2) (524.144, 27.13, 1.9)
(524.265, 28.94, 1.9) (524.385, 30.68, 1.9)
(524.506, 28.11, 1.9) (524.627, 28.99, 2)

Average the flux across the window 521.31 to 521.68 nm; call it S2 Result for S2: 26.7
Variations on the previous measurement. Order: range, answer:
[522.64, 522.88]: 24.7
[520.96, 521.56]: 26.3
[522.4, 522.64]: 23.4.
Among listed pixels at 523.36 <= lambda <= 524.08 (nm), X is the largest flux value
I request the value 30.67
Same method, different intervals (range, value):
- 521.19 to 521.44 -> 29.95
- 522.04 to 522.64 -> 30.33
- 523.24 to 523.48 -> 25.05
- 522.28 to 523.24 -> 27.07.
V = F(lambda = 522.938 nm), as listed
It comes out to 26.51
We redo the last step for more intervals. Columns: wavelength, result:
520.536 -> 21.73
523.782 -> 30.67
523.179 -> 24.88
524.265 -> 28.94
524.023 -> 28.26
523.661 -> 30.32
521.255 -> 26.06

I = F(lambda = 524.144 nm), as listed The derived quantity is 27.13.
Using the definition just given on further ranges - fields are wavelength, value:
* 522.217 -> 28.08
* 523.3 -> 22.59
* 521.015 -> 24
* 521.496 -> 27.87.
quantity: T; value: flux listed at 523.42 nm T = 25.05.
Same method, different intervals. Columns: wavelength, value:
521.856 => 28.44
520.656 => 20.01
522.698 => 22.43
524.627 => 28.99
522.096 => 30.33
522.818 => 26.67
